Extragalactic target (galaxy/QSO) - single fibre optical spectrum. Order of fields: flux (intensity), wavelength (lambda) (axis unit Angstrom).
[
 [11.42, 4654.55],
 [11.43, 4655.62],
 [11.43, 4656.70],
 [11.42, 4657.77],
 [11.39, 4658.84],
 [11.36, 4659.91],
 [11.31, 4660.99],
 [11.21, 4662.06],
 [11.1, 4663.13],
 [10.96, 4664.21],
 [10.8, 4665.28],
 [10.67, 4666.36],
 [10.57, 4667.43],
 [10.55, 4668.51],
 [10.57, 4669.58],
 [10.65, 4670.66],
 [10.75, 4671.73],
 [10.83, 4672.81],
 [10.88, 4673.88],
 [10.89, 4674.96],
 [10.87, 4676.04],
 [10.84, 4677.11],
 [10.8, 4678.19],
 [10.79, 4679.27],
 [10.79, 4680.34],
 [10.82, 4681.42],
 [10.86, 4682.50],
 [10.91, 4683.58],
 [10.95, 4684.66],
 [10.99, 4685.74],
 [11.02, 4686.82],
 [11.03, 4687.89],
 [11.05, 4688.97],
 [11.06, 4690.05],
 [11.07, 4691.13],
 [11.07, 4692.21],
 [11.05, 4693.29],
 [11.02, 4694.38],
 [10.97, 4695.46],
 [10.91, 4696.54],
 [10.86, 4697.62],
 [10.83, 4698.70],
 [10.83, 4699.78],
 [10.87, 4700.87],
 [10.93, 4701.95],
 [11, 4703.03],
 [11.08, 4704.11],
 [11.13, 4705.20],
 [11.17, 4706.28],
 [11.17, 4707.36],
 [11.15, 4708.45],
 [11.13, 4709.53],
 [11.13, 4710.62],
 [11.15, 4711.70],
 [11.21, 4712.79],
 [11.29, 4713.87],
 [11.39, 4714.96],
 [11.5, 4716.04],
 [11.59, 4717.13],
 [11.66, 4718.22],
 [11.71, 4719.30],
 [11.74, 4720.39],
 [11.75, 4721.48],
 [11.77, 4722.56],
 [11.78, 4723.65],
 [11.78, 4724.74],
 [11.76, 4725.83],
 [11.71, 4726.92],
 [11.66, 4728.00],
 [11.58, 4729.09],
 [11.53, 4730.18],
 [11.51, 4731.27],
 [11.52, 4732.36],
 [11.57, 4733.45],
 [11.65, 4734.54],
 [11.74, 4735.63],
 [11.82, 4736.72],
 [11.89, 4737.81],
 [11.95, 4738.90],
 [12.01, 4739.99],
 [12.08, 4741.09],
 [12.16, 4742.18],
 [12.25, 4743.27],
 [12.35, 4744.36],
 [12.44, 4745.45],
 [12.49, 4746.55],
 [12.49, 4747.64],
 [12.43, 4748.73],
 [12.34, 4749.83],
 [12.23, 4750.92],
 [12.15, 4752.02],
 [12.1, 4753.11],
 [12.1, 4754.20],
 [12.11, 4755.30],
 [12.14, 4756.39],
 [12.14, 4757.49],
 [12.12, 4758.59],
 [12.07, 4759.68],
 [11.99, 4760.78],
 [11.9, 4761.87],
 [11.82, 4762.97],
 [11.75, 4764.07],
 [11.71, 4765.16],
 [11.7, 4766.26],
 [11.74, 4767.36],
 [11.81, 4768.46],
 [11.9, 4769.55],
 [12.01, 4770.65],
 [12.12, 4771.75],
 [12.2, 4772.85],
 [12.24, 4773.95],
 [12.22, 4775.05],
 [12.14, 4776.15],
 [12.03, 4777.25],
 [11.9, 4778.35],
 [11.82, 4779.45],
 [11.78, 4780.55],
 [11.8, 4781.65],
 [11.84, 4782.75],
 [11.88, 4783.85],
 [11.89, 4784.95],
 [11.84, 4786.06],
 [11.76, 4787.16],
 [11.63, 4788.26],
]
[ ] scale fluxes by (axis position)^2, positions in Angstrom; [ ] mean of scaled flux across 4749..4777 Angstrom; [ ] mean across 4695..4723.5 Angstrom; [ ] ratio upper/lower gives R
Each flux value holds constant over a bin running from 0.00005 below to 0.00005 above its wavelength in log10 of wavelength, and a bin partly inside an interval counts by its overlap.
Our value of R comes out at 1.10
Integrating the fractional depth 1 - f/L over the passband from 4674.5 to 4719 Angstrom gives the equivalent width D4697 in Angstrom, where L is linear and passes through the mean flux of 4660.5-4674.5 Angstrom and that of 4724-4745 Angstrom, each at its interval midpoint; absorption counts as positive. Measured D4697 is 0.9 Angstrom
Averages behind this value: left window 10.8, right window 11.8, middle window 11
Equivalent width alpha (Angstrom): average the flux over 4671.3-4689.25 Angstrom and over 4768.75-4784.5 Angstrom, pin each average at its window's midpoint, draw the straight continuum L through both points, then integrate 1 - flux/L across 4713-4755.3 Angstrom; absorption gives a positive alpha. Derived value -1.4 Angstrom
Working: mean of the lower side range 10.9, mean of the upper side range 12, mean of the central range 11.9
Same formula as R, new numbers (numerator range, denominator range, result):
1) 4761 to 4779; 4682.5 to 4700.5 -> 1.13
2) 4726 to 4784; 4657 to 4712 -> 1.12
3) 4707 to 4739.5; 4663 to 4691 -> 1.09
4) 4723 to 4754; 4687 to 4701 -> 1.11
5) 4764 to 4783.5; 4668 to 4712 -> 1.13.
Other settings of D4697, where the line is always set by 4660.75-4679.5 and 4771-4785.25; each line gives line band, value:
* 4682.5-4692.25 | 0.0 Angstrom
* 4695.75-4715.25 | 0.3 Angstrom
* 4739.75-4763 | -1.0 Angstrom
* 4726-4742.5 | -0.3 Angstrom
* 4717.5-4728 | -0.3 Angstrom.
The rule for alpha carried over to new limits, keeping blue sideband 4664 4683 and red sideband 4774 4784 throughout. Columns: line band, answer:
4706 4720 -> -0.1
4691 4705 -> 0.1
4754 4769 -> -0.2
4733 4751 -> -0.9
